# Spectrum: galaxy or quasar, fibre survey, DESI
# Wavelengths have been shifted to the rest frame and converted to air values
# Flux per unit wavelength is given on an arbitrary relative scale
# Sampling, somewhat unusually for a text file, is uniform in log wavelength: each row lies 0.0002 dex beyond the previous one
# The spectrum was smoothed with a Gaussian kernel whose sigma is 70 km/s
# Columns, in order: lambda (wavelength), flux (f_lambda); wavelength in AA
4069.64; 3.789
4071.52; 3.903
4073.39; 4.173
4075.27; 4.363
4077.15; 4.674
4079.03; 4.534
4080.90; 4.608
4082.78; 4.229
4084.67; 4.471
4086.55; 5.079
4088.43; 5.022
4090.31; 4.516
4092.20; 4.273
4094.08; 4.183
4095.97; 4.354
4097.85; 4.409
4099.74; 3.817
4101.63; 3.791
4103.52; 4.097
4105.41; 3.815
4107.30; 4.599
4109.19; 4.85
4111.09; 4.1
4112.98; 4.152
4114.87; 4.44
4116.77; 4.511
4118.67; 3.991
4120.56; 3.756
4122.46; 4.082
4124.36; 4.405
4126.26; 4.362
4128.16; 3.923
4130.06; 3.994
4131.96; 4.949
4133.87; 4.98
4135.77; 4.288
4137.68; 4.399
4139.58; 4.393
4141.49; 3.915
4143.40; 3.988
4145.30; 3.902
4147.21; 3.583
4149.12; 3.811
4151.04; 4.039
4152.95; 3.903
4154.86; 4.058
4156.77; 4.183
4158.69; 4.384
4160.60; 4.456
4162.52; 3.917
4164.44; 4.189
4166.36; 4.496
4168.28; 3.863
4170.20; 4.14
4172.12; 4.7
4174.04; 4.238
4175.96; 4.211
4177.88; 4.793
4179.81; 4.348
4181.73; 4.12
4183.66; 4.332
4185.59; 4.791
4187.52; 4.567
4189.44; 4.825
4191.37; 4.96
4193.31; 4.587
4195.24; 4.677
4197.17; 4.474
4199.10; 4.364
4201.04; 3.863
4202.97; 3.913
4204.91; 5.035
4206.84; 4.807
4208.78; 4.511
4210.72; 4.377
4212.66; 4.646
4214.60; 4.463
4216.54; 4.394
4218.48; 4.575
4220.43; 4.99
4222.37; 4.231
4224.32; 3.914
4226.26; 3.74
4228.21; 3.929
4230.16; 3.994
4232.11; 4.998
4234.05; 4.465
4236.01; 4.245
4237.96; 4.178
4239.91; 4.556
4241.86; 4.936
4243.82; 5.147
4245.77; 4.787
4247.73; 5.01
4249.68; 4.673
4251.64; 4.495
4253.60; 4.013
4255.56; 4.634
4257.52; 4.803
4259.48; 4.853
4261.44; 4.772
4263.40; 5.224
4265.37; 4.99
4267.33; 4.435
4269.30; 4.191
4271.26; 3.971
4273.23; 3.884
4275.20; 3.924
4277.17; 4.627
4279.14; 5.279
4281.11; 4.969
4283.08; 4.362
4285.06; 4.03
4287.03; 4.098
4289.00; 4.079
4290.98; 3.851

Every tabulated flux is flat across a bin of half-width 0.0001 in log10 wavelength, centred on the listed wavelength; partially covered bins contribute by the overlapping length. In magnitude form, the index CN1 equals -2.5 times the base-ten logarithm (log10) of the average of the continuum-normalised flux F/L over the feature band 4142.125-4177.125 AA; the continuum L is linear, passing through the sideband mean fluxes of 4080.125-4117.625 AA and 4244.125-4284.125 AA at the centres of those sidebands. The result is 0.08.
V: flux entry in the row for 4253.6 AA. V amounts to 4.013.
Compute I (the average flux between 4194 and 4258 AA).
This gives 4.48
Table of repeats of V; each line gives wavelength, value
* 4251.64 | 4.495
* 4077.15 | 4.674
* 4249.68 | 4.673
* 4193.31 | 4.587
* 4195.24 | 4.677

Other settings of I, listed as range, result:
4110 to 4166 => 4.18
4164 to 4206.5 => 4.44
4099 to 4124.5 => 4.17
